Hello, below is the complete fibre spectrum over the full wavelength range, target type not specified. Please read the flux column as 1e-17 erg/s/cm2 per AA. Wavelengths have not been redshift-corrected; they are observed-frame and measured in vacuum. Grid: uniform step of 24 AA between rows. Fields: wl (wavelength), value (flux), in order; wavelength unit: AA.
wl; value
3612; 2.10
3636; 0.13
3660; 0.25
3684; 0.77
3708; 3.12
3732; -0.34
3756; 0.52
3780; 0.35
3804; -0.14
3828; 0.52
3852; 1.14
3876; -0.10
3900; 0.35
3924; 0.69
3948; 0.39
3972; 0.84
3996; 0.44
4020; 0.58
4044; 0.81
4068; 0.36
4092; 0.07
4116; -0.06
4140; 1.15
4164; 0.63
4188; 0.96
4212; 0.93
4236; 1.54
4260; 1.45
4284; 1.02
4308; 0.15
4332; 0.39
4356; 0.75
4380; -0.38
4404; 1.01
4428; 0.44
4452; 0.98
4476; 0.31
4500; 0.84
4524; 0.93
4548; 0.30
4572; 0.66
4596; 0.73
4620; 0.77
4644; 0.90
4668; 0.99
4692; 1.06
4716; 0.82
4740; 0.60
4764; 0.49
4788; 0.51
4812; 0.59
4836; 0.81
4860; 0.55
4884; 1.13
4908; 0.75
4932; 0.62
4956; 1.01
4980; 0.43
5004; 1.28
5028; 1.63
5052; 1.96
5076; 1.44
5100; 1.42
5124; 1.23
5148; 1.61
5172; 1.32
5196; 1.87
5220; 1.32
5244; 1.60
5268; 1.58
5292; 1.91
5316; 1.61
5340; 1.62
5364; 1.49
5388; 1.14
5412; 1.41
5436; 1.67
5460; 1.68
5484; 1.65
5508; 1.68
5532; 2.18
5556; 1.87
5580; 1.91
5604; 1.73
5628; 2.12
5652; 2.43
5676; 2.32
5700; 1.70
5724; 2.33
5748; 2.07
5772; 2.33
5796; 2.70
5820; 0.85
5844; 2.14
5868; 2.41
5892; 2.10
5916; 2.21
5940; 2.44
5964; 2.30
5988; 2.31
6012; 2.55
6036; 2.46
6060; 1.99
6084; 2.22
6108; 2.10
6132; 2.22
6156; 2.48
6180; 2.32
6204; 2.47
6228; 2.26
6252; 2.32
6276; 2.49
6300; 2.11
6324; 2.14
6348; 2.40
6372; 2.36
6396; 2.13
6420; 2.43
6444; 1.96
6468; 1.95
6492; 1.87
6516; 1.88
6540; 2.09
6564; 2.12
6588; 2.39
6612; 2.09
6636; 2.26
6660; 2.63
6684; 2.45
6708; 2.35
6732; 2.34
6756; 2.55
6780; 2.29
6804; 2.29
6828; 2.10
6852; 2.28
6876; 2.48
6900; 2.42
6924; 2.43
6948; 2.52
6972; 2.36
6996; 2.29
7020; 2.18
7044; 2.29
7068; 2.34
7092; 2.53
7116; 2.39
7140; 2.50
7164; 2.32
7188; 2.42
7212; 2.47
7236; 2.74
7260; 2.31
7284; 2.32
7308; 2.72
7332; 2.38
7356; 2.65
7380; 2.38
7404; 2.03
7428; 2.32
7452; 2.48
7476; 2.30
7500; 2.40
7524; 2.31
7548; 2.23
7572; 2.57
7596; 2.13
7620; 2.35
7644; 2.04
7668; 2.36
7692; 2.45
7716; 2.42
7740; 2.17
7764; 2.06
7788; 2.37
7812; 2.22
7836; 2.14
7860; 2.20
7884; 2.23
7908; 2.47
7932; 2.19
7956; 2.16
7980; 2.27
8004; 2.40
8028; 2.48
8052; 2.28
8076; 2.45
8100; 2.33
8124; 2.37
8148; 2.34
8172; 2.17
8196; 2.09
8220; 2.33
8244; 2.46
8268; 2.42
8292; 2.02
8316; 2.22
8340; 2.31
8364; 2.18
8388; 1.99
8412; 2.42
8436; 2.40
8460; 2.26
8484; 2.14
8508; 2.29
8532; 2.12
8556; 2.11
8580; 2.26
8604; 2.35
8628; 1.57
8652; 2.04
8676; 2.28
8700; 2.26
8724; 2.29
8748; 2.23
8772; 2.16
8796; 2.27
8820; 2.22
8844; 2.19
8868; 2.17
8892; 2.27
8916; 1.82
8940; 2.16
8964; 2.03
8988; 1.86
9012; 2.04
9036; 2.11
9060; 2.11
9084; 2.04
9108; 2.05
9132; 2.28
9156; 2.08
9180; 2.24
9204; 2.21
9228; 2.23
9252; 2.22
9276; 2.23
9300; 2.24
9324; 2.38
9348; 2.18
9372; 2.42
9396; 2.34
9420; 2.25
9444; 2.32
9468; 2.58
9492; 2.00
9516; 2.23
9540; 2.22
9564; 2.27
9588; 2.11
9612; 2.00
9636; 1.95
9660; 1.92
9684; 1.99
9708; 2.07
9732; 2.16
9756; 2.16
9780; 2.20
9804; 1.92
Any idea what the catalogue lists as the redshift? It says 0.255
